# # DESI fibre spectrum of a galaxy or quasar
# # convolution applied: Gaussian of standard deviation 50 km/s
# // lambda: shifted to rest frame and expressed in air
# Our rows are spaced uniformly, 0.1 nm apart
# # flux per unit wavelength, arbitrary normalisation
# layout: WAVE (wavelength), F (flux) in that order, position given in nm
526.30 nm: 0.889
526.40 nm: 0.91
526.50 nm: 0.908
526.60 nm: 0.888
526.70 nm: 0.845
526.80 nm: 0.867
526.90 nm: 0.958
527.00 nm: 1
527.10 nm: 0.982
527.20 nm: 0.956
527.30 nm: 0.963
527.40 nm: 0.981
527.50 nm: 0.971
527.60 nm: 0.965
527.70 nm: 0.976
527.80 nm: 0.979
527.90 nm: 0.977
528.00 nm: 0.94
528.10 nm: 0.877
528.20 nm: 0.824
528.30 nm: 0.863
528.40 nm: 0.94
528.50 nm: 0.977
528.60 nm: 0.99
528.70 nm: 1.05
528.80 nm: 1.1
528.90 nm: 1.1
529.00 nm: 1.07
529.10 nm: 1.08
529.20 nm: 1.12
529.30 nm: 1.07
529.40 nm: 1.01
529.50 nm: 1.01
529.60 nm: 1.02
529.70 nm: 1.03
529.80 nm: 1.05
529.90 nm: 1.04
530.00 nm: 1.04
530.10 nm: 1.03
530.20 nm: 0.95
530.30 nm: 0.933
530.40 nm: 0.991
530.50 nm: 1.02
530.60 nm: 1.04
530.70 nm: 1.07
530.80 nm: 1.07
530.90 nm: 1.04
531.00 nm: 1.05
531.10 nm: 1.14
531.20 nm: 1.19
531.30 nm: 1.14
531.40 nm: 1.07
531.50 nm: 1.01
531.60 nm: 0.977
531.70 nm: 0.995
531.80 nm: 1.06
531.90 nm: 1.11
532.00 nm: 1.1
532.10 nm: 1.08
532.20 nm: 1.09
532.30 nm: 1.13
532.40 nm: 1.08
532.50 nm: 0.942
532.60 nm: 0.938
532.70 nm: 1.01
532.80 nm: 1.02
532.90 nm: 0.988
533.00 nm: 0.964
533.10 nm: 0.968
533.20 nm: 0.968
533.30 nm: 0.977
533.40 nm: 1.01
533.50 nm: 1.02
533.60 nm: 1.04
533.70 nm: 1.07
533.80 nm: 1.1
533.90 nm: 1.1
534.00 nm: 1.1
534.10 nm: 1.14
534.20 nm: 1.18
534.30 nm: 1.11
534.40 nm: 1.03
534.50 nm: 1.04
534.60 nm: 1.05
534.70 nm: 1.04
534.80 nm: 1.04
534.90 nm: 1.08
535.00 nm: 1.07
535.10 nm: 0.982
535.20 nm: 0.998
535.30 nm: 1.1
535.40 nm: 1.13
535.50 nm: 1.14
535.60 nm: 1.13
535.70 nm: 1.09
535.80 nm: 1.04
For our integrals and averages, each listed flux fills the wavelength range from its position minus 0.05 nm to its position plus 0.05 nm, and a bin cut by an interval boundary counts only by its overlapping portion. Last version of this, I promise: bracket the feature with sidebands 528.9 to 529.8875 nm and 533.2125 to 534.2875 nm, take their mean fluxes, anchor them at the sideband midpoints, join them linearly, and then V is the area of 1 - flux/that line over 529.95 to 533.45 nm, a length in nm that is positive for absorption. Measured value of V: 0.09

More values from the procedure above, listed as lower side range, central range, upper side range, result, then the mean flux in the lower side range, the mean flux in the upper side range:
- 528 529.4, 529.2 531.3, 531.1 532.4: 0.00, 1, 1.08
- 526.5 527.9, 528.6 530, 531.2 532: -0.07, 0.948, 1.06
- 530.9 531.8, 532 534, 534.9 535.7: 0.08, 1.07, 1.08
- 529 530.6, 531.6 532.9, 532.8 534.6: 0.00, 1.03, 1.05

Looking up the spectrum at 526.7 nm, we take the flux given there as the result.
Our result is 0.845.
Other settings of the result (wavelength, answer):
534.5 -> 1.04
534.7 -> 1.04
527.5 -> 0.971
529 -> 1.07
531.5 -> 1.01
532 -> 1.1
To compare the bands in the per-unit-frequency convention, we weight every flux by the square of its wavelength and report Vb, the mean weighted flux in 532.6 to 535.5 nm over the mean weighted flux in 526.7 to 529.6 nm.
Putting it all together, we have 1.09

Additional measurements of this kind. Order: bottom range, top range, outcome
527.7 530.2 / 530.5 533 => 1.06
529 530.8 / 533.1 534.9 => 1.04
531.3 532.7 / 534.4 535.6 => 1.03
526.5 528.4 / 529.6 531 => 1.11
